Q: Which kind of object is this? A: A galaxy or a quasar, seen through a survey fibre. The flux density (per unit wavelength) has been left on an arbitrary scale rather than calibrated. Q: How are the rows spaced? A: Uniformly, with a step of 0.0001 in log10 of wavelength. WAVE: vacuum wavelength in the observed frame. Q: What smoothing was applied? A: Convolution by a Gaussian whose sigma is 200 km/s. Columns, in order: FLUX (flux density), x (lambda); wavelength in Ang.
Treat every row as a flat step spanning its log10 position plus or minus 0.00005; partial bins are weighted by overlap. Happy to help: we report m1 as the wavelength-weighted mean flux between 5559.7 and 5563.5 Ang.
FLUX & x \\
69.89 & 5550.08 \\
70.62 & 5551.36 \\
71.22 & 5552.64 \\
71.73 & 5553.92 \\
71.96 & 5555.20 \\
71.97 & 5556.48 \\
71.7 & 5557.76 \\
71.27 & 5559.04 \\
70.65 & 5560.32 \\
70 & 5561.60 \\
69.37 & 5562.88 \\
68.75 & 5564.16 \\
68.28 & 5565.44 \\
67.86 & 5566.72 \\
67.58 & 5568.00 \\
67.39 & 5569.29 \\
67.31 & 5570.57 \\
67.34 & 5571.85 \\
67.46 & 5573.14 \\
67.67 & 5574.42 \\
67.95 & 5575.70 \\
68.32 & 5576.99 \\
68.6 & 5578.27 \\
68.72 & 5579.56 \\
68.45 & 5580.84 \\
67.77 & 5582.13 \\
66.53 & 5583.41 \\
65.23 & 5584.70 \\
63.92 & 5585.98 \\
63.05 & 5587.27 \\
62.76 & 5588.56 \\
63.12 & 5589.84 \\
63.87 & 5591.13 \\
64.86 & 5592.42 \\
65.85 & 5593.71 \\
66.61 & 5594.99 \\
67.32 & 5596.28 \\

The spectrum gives 70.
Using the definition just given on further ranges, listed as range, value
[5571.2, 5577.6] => 67.7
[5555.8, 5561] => 71.4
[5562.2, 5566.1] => 68.9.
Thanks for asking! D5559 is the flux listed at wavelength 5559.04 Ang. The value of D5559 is 71.27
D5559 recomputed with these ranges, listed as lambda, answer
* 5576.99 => 68.32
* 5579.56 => 68.72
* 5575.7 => 67.95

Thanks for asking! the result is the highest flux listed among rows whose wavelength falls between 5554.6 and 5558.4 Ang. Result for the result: 71.97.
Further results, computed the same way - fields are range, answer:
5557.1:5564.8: 71.7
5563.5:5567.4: 68.75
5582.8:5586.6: 66.53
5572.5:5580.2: 68.72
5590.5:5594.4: 65.85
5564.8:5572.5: 68.28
